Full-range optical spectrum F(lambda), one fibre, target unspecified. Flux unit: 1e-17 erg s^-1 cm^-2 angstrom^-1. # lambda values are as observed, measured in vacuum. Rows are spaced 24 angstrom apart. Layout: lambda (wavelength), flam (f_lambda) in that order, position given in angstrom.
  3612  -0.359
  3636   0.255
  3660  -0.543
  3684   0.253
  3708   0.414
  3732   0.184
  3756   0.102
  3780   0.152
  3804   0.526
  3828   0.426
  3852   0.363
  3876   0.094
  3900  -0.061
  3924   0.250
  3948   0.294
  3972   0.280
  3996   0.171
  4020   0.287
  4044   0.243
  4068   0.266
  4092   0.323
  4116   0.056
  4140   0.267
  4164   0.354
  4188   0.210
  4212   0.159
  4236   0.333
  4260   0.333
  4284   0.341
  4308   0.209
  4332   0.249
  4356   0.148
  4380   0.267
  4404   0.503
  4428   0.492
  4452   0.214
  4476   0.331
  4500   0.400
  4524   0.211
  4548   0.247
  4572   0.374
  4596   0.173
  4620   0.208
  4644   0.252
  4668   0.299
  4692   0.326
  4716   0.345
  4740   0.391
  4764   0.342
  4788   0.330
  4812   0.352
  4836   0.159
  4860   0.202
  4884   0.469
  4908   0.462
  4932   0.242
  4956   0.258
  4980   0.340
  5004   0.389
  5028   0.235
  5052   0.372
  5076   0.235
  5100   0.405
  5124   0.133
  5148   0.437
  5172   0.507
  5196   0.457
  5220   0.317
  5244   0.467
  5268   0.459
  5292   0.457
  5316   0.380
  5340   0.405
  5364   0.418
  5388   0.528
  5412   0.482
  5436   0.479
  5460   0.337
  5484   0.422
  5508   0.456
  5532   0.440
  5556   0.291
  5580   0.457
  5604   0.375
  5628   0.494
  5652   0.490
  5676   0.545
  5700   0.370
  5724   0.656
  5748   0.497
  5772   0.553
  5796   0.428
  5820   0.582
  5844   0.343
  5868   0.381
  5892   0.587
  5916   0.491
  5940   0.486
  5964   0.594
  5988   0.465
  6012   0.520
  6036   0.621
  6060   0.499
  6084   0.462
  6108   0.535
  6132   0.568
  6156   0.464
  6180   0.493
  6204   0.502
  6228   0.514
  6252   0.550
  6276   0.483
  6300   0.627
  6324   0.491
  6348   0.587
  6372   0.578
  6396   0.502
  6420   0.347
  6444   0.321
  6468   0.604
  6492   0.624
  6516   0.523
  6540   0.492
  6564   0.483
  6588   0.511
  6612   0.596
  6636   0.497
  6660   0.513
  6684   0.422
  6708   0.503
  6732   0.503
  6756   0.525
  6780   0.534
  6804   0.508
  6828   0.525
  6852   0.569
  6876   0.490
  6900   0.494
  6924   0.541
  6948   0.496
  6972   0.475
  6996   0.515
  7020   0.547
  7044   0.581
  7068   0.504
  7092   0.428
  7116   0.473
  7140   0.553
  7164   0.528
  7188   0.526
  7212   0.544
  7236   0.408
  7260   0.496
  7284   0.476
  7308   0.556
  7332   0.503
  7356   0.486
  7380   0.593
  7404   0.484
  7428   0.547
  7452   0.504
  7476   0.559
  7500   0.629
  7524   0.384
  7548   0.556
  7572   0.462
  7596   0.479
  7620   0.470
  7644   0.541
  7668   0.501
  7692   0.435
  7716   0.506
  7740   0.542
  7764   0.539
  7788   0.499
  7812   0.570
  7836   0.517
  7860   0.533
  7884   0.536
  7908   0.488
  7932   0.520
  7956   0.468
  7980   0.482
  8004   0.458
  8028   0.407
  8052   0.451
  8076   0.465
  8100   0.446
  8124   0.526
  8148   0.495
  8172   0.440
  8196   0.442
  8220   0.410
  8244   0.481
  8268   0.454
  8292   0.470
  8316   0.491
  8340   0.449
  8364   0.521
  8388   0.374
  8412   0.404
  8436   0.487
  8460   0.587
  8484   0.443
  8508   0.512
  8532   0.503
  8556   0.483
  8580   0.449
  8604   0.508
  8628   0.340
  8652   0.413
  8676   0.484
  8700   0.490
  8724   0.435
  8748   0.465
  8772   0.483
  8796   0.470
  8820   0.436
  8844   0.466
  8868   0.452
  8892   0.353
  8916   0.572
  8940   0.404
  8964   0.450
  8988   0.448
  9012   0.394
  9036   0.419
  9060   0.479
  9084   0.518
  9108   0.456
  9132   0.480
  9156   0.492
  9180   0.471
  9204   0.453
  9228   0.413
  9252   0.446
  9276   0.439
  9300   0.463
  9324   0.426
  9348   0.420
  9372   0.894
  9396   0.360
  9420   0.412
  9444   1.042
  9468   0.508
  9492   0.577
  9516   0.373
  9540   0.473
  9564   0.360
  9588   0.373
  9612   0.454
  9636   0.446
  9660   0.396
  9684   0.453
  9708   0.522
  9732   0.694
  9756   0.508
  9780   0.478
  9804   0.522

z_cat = 0.290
